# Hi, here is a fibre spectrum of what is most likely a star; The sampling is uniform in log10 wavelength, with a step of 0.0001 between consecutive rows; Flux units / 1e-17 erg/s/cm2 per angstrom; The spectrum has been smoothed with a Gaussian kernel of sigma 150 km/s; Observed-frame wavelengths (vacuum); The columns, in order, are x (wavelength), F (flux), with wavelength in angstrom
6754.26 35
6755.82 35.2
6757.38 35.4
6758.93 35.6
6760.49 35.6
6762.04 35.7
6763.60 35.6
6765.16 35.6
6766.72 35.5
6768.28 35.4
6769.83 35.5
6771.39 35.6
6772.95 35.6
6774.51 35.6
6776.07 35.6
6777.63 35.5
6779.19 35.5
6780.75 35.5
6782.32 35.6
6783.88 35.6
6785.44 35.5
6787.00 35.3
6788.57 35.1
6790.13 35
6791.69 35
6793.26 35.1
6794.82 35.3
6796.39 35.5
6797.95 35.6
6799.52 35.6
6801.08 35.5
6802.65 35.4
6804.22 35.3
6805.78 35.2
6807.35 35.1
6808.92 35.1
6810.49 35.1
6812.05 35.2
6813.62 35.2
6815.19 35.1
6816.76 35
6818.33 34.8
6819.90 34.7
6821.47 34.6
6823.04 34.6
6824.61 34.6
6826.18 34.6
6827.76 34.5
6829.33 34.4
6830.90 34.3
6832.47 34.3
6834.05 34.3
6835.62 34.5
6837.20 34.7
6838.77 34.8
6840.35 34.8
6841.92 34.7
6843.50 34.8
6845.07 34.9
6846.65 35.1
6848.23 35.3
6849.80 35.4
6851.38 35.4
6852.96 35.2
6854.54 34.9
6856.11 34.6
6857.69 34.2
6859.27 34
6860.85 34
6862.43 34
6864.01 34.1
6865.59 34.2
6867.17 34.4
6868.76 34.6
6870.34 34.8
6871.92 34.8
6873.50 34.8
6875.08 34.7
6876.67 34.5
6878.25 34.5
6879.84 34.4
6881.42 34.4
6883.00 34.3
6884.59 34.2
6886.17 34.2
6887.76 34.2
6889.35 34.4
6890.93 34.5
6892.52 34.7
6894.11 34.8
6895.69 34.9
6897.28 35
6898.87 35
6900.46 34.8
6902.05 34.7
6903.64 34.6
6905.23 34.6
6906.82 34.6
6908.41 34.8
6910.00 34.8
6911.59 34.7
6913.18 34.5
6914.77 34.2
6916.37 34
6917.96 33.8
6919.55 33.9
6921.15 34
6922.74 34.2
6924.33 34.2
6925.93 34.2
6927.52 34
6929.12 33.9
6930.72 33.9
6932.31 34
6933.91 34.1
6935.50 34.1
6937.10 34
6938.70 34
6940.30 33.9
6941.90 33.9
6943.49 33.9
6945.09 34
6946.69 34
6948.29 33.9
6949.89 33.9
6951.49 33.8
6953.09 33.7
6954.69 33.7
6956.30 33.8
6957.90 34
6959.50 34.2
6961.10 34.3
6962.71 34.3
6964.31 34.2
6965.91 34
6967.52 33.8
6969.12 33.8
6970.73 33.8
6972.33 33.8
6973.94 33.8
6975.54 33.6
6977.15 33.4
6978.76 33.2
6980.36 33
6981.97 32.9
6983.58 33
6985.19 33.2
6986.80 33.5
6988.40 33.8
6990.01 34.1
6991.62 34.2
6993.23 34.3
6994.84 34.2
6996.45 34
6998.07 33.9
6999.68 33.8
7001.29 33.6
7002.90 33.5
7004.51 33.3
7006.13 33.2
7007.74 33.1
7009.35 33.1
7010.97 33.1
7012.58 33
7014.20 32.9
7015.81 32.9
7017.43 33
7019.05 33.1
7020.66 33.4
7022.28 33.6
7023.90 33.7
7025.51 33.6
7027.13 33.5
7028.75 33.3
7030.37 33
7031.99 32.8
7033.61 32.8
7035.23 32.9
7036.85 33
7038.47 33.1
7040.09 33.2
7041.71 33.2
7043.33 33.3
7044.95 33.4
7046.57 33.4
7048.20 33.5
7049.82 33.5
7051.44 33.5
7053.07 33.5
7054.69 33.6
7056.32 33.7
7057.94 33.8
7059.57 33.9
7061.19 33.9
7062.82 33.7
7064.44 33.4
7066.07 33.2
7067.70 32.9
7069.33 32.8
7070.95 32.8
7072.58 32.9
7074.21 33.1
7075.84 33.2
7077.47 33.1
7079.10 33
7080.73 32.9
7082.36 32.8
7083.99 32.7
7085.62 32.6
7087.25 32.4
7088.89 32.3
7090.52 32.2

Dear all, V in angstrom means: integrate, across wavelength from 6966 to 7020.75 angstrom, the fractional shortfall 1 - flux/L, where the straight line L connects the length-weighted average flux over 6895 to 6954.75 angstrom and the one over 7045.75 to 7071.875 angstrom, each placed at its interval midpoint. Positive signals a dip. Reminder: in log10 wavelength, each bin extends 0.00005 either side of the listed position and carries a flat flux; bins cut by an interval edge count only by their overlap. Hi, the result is 0.54 angstrom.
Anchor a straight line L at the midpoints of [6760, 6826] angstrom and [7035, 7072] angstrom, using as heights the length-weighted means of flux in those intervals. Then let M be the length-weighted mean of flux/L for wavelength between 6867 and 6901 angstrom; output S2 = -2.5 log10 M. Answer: 0.00 mag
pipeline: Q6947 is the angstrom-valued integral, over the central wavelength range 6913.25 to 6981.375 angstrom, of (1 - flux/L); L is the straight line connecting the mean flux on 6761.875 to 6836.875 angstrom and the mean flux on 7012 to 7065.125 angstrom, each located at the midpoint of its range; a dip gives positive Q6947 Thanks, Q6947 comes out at 0.2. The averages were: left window 35.2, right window 33.3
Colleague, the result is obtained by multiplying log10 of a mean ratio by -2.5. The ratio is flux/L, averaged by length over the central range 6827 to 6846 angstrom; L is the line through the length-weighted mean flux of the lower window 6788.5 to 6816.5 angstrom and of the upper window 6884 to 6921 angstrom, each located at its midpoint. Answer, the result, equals 0.01 mag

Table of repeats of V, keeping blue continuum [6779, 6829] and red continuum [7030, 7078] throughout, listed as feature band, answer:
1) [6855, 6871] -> 0.18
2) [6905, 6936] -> 0.04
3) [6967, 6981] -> 0.12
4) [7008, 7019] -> 0.18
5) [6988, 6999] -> -0.12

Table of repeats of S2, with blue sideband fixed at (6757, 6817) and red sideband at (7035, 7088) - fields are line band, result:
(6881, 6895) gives 0.01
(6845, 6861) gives 0.00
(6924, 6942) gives 0.01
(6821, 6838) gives 0.02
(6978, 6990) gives 0.02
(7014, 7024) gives 0.01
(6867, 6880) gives 0.00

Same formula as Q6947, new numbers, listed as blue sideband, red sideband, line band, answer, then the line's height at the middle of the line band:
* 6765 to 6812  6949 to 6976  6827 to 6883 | 0.4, 34.8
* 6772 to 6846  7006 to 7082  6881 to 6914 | -0.2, 34.4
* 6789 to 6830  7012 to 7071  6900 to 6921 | -0.1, 34.3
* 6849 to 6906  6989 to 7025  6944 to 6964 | 0.0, 33.9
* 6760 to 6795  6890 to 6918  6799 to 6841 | 0.4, 35.2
